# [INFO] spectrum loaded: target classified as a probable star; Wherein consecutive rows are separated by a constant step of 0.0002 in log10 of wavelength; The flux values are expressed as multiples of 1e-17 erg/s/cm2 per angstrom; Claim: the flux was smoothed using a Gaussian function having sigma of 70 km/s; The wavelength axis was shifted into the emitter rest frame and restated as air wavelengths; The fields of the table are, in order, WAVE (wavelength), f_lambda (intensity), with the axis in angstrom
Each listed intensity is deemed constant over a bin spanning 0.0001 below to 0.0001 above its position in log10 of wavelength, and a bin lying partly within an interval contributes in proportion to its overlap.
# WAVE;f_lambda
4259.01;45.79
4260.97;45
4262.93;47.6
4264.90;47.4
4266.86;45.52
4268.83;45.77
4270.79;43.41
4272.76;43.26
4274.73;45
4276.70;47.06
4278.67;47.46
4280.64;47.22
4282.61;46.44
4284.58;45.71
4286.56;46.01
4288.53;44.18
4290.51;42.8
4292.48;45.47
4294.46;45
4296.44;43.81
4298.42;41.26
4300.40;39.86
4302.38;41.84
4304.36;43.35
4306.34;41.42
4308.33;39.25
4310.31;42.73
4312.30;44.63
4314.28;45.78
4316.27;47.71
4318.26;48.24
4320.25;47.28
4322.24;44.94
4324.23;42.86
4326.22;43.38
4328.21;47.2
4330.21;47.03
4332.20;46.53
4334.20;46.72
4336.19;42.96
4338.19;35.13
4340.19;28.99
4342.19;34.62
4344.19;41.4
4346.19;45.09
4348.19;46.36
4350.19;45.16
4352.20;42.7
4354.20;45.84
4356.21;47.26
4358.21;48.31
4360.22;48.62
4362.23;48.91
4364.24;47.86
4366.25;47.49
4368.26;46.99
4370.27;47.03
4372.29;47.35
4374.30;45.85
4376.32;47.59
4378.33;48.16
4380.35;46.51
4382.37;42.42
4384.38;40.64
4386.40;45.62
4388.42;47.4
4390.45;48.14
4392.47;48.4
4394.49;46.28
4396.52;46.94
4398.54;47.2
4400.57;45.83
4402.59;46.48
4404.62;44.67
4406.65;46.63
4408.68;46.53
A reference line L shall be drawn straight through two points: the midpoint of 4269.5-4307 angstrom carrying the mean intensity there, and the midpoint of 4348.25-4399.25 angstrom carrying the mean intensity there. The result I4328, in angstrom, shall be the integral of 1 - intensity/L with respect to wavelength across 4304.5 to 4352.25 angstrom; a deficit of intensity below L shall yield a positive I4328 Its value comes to 2.19 angstrom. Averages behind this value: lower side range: 44.3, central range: 43.3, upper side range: 46.6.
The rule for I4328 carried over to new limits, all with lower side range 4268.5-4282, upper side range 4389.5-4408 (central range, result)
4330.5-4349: 2.1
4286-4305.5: 1.1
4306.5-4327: 0.6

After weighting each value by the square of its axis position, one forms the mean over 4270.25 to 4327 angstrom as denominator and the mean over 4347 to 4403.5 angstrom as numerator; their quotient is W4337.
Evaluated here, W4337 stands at 1.1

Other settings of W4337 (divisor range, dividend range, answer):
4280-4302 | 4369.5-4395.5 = 1.09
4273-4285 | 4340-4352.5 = 0.92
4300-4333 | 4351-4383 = 1.08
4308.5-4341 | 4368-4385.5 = 1.07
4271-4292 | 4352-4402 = 1.07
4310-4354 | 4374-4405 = 1.09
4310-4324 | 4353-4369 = 1.06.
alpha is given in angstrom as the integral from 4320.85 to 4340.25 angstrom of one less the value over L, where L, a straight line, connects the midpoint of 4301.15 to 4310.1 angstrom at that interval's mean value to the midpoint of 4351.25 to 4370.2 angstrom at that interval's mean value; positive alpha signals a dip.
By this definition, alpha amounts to 0.3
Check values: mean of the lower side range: 41.5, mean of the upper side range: 47.1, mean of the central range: 43.3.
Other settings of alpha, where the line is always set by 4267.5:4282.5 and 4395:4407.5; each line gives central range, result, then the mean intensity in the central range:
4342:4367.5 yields 0.2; 45.7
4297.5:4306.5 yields 0.8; 41.6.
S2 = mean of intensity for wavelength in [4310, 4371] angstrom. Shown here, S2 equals 44.7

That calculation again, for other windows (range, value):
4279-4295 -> 45.5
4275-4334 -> 44.7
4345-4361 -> 46.1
